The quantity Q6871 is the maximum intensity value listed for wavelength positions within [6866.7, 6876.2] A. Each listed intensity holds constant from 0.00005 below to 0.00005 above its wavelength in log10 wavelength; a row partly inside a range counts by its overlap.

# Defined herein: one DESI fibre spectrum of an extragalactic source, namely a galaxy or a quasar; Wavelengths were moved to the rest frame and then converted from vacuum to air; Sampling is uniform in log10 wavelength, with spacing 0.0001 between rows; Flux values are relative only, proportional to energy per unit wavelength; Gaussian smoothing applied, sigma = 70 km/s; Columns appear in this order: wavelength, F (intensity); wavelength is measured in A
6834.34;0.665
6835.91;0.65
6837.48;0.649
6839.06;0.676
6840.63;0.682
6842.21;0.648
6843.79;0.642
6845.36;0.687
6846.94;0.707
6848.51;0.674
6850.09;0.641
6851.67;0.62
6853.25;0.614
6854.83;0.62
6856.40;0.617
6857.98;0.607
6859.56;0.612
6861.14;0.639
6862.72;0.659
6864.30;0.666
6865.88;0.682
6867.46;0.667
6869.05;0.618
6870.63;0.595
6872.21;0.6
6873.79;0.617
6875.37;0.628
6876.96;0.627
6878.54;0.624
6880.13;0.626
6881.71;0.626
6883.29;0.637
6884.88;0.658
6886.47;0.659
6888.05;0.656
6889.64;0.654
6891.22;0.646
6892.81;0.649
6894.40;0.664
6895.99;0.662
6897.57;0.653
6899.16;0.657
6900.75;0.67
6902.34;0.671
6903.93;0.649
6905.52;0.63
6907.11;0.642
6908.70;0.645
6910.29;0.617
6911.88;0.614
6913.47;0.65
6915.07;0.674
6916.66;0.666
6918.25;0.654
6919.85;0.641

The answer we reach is 0.667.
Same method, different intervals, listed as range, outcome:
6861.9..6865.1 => 0.666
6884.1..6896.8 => 0.664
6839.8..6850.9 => 0.707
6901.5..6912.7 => 0.671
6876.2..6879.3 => 0.627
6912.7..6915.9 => 0.674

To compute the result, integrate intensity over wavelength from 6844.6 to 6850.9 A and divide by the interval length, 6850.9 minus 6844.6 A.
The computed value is 0.677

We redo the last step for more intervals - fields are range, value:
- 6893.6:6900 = 0.659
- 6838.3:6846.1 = 0.667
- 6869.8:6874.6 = 0.605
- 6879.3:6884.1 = 0.629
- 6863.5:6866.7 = 0.674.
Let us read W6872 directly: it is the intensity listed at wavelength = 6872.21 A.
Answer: 0.6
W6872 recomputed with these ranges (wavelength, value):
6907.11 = 0.642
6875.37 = 0.628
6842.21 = 0.648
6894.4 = 0.664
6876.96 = 0.627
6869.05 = 0.618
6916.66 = 0.666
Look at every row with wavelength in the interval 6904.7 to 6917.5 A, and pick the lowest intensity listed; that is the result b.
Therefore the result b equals 0.614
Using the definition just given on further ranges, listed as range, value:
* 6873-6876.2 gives 0.617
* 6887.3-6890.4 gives 0.654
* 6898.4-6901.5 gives 0.657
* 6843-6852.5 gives 0.62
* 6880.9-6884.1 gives 0.626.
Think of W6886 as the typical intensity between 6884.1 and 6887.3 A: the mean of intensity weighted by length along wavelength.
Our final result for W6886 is 0.659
